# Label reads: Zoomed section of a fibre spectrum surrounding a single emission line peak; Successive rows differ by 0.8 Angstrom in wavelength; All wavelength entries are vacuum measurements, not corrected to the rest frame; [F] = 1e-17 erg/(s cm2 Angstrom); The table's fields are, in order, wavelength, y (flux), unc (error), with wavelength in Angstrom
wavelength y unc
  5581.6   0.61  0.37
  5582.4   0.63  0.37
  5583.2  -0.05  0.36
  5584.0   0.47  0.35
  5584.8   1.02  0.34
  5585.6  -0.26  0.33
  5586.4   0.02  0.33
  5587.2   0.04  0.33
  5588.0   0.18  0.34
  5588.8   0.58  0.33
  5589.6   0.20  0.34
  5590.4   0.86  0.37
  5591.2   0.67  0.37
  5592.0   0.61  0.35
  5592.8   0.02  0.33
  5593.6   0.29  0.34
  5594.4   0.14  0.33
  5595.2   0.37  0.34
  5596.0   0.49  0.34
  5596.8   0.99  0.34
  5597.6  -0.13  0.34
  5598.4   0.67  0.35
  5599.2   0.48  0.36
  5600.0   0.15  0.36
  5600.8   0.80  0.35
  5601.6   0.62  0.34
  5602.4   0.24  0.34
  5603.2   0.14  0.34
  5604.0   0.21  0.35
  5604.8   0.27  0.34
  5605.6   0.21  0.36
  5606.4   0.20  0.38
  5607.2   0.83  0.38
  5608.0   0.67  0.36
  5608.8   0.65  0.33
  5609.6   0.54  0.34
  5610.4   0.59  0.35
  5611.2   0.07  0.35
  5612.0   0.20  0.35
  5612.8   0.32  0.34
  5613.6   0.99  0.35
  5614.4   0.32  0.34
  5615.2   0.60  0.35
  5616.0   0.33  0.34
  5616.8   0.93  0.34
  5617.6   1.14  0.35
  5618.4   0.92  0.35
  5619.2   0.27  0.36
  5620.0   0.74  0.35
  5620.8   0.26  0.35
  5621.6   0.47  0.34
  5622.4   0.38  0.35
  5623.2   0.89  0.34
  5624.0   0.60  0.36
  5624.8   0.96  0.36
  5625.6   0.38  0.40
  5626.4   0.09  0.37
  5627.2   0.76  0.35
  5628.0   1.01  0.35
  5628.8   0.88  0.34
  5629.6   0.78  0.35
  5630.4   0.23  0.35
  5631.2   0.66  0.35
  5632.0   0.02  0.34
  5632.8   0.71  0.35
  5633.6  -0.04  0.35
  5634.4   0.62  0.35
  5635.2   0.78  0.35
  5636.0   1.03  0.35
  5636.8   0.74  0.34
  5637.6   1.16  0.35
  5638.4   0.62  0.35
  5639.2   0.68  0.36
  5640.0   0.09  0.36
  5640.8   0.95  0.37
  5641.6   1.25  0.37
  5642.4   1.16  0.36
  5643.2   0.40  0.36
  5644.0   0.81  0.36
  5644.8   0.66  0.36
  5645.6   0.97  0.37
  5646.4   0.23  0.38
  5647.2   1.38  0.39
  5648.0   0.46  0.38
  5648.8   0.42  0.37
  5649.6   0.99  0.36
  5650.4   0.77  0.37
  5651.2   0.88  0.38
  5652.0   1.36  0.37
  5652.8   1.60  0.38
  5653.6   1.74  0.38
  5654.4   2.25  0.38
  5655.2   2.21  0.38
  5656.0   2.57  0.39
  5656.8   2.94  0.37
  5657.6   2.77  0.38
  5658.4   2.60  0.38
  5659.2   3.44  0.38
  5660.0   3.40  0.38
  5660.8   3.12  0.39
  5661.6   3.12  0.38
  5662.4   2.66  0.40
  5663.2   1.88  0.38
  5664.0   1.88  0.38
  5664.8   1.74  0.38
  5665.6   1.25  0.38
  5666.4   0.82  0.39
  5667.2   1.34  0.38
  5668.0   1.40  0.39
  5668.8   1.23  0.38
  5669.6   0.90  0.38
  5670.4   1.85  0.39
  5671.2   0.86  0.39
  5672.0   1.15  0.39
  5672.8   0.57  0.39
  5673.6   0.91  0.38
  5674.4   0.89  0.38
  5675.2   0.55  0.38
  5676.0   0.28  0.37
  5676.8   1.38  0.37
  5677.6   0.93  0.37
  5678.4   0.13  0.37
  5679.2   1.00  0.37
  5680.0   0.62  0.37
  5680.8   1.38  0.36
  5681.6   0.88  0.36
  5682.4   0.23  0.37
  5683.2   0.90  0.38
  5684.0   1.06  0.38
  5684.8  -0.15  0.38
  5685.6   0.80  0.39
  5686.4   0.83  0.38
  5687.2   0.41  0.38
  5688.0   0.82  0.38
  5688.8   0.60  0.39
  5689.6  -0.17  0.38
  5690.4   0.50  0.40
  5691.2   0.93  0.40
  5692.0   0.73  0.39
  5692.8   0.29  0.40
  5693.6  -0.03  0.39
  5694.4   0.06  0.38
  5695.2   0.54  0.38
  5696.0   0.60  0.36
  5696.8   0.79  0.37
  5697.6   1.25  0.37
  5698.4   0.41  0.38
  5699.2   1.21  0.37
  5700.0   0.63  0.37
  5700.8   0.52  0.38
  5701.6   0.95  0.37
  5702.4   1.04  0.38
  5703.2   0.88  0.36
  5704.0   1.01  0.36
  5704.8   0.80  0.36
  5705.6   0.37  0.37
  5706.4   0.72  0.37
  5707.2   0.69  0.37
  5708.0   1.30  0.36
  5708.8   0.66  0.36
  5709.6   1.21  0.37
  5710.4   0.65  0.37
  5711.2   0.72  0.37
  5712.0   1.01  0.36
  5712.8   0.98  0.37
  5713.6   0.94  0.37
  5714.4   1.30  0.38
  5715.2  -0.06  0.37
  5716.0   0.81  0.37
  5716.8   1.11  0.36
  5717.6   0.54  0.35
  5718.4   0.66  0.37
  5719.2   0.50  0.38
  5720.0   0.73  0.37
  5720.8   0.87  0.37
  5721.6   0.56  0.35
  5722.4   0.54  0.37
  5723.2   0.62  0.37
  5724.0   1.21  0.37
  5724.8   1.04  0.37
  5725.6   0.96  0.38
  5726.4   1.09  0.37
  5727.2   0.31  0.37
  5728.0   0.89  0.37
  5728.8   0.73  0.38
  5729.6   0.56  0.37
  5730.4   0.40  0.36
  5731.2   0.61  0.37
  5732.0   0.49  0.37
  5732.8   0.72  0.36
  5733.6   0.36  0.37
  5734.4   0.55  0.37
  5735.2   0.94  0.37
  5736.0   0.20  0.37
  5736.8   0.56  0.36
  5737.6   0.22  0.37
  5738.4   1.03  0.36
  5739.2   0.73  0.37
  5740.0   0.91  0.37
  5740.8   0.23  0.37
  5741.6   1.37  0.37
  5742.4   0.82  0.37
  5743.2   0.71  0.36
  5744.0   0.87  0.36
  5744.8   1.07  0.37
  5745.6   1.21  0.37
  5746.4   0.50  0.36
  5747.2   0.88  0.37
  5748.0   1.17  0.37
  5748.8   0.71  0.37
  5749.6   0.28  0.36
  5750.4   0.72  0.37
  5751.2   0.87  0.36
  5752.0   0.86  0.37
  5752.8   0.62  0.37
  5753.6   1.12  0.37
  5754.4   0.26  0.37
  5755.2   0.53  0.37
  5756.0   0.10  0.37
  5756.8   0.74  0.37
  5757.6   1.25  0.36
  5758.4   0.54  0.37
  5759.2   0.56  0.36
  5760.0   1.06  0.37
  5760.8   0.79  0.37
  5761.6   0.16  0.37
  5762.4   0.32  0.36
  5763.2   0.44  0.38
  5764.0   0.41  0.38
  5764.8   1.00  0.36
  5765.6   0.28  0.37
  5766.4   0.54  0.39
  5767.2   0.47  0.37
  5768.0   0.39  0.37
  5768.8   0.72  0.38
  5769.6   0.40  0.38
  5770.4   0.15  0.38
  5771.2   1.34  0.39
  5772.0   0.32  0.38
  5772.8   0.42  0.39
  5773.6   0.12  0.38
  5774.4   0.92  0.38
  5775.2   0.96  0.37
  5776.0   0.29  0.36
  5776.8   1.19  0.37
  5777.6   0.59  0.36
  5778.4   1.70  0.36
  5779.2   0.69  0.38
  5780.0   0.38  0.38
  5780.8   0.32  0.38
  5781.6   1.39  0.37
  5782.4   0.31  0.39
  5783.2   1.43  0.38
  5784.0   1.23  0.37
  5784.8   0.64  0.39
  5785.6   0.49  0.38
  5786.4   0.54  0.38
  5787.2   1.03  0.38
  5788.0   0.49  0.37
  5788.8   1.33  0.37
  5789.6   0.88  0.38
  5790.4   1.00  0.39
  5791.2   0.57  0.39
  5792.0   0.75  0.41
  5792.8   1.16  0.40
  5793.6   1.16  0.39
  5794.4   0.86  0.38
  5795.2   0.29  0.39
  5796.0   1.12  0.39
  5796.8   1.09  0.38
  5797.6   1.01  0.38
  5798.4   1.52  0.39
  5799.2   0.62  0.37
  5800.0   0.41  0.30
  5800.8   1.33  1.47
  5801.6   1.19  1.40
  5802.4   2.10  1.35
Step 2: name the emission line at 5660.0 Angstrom [O II]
